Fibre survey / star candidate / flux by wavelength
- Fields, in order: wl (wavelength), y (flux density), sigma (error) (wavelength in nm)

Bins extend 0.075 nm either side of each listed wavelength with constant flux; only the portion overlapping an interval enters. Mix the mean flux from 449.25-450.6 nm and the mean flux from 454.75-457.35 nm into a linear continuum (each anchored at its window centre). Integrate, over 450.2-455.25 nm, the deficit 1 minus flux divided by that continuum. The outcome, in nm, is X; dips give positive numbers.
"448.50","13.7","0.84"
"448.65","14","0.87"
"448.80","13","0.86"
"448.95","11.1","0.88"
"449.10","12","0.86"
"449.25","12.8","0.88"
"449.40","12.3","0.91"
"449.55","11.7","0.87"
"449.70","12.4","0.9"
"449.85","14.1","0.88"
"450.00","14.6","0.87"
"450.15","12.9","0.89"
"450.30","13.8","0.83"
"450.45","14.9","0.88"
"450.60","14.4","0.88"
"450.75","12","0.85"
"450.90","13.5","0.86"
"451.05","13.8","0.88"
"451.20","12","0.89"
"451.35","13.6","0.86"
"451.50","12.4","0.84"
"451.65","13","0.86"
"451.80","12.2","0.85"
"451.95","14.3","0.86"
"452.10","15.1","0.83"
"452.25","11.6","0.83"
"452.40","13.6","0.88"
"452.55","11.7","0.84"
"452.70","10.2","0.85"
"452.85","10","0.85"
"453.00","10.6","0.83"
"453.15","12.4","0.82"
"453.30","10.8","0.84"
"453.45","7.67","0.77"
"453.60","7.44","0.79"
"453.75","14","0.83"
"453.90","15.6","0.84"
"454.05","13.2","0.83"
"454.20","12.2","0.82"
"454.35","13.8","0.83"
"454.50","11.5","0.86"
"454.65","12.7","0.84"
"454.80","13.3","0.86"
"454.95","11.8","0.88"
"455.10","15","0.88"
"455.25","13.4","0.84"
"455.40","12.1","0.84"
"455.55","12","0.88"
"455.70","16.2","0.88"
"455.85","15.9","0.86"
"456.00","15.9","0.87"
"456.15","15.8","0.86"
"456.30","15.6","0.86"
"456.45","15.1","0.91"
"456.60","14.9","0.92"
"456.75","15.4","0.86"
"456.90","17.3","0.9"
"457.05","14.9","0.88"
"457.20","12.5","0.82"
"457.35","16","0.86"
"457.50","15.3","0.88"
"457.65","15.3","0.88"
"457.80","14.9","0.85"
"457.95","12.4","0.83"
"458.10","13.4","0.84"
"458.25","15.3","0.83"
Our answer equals 0.49 nm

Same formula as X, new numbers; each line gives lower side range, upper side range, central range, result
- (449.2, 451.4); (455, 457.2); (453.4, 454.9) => 0.221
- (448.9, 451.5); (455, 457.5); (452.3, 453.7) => 0.333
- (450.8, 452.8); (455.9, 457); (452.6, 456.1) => 0.464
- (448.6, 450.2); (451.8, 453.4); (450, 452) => -0.153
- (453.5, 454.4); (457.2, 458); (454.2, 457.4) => -0.154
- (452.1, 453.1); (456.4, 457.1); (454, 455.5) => 0.083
